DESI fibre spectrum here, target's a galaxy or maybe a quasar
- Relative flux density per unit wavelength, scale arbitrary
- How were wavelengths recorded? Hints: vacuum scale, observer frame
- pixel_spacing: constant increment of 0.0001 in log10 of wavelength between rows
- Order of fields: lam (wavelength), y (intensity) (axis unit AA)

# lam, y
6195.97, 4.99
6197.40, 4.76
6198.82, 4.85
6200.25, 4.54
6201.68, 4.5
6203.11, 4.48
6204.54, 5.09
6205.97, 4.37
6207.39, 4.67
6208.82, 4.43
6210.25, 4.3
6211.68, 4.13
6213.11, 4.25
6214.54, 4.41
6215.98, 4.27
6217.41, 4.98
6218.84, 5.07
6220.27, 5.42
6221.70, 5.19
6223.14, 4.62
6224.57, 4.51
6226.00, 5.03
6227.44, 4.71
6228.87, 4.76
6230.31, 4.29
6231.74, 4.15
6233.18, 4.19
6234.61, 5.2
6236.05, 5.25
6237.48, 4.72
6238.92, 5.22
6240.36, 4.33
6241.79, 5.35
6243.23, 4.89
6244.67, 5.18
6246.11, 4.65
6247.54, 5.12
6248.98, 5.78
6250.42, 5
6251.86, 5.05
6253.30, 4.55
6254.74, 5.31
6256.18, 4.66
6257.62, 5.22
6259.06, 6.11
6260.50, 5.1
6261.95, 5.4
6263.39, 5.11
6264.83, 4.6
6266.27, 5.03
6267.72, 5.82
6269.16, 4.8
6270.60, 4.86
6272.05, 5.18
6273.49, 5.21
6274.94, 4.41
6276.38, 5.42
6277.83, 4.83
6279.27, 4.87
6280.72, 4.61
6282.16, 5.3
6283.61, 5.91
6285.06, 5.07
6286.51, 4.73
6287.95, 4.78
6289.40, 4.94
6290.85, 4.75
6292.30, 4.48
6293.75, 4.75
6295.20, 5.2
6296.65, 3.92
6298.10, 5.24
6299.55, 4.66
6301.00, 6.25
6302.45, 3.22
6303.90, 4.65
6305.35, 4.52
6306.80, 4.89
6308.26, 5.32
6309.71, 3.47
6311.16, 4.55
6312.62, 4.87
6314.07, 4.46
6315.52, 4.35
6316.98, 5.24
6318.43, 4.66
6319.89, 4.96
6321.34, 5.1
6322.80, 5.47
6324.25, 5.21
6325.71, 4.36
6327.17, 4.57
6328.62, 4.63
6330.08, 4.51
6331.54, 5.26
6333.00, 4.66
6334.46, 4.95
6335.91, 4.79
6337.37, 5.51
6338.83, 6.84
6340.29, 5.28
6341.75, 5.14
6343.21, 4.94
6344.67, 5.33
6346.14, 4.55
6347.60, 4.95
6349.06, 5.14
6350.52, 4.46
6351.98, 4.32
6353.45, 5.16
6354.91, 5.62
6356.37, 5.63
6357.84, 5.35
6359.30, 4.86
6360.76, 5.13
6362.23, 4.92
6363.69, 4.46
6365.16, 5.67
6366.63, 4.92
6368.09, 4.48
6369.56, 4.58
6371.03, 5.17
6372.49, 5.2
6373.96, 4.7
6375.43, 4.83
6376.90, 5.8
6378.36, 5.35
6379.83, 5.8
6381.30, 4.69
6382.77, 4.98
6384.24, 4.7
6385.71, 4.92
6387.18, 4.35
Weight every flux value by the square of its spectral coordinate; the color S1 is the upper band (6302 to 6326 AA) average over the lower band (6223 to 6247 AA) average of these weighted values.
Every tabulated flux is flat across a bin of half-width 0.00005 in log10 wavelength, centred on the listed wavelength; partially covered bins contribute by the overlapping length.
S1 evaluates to 1.01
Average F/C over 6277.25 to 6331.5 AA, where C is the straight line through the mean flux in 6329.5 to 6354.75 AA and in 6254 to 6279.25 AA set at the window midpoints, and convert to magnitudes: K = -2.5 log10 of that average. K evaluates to 0.064 mag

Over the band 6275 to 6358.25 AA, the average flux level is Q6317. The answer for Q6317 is 4.92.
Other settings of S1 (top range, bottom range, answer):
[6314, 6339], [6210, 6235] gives 1.10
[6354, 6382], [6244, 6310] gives 1.06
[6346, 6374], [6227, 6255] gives 1.06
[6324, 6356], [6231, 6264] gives 1.03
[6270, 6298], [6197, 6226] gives 1.08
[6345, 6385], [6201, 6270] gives 1.08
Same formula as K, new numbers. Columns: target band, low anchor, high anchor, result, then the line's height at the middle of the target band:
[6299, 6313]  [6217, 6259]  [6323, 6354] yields 0.076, 4.97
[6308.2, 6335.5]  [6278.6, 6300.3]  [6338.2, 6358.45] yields 0.064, 5.05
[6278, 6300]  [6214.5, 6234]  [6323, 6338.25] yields -0.016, 4.81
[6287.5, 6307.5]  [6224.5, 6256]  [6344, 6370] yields 0.044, 4.93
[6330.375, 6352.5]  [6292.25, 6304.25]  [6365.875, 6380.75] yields -0.031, 4.93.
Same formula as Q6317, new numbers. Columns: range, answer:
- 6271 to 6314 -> 4.82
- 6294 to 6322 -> 4.71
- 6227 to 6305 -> 4.94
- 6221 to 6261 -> 4.93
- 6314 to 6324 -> 4.94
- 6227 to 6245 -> 4.78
